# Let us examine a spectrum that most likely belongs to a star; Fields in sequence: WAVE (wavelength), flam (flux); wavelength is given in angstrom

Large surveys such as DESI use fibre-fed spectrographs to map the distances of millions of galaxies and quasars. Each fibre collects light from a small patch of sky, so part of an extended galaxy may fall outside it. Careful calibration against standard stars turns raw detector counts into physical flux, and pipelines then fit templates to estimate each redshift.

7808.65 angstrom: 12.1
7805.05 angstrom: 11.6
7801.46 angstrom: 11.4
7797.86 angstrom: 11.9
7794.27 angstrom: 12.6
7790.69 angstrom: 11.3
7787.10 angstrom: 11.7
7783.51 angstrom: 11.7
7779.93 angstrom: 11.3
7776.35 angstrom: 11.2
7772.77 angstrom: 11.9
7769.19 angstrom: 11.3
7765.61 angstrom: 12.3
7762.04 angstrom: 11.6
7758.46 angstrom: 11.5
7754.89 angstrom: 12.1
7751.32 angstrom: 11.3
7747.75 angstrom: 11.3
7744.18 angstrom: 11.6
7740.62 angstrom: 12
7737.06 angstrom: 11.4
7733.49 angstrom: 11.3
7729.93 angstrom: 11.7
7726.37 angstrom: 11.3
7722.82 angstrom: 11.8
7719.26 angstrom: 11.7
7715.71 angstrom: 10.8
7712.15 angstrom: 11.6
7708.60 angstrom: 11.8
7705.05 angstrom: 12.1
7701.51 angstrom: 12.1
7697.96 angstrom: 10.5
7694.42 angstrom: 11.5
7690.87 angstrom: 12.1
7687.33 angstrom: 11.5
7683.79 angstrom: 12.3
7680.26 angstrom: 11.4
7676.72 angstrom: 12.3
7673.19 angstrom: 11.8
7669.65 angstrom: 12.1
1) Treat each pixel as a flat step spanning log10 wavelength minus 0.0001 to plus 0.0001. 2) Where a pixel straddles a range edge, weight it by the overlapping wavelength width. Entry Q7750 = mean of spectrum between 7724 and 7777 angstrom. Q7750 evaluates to 11.6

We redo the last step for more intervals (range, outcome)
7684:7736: 11.6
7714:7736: 11.4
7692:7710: 11.6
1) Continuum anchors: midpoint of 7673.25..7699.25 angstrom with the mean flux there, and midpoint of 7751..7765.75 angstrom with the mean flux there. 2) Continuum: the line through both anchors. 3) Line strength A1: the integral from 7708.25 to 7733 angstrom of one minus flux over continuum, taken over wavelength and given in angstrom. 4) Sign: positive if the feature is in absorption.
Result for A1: 0.5 angstrom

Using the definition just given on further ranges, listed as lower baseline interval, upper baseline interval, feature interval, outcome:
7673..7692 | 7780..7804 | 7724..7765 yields 0.78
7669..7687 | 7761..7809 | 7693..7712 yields 0.44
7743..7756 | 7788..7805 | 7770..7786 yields 0.23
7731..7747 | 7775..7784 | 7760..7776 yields -0.41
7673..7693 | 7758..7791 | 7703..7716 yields 0.15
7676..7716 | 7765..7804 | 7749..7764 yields 0.07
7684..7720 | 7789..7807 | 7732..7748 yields 0.16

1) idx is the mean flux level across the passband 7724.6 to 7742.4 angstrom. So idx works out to 11.5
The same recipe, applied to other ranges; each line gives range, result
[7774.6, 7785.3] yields 11.4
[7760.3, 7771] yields 11.7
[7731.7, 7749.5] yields 11.5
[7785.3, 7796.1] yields 11.9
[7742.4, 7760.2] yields 11.6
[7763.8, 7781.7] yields 11.6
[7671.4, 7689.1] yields 11.9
